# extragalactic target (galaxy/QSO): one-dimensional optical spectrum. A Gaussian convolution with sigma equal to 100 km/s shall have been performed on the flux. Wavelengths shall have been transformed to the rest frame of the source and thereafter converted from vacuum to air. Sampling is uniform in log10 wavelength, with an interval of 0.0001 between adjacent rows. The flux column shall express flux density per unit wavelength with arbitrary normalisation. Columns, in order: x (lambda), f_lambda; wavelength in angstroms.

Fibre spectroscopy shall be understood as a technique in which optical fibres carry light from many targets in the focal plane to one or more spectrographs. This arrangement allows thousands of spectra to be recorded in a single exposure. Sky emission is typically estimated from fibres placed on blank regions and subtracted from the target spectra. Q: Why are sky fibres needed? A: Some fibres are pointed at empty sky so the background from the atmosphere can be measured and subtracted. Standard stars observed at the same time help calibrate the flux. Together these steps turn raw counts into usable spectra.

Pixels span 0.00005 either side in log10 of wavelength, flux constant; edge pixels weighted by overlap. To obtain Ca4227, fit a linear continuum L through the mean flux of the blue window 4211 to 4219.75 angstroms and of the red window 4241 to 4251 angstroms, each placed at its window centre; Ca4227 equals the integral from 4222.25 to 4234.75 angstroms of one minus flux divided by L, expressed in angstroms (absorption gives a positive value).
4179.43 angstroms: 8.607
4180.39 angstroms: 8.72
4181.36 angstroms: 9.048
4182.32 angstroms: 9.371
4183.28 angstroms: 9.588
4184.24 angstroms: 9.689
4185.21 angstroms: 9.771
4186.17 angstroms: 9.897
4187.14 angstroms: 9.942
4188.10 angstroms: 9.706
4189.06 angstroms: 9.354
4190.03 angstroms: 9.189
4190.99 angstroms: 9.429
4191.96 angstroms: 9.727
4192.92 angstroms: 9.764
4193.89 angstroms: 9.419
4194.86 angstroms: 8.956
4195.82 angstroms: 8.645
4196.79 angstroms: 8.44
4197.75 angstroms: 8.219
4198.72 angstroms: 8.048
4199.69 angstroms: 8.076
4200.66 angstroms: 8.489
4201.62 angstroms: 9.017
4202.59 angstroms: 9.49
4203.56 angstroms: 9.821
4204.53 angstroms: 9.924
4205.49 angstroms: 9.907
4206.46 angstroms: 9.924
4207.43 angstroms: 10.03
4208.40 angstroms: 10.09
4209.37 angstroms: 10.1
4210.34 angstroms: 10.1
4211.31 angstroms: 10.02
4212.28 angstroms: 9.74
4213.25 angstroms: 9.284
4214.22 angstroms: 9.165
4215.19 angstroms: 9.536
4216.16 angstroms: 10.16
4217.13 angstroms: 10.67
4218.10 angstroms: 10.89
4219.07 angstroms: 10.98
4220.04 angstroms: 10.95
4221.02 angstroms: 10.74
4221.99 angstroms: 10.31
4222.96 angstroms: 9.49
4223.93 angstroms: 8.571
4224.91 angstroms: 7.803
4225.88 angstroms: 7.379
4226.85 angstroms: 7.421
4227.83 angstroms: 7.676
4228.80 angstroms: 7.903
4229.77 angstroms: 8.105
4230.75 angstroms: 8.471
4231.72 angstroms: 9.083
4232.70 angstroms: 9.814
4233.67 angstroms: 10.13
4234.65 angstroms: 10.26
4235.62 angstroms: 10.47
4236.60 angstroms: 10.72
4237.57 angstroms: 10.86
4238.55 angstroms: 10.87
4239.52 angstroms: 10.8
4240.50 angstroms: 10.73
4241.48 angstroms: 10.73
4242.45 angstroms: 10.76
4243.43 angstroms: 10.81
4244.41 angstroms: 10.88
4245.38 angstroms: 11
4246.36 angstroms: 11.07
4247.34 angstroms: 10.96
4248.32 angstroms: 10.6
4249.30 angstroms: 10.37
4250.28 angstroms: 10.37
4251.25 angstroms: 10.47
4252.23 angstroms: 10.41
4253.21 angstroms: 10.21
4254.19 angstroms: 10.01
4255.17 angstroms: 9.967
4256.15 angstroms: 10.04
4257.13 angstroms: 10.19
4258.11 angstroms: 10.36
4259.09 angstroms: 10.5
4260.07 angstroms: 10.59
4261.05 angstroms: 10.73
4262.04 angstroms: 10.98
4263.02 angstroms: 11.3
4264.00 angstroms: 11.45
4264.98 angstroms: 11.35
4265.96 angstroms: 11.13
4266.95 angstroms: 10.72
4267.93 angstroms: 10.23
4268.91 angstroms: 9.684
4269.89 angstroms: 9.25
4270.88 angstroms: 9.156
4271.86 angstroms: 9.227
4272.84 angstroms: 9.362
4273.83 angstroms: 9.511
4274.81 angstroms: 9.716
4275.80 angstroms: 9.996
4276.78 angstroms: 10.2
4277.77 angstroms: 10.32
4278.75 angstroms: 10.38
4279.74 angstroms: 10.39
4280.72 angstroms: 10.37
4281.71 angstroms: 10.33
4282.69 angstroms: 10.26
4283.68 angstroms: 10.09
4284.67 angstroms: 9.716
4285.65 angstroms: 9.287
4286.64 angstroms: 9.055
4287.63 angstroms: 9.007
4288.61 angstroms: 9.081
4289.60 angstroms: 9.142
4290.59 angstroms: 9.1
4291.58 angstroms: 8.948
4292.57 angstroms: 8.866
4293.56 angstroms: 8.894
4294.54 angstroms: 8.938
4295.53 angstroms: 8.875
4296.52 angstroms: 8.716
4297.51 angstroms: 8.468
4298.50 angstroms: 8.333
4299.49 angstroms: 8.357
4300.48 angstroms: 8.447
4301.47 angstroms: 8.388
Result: 2.1 angstroms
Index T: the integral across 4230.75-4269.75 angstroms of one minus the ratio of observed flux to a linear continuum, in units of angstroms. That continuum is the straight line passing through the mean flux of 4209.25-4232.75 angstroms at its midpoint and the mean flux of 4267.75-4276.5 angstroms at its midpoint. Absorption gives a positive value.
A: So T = -4.3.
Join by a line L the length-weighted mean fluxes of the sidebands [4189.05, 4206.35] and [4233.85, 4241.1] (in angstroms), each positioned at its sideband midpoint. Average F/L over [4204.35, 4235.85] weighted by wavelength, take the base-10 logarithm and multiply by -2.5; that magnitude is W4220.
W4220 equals 0.046 mag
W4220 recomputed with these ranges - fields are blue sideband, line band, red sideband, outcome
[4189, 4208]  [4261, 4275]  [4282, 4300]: -0.13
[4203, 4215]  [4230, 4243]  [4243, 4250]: 0.03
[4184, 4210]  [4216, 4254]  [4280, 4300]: -0.08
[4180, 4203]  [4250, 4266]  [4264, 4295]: -0.10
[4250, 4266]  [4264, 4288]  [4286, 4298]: -0.03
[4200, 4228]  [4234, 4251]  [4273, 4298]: -0.12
